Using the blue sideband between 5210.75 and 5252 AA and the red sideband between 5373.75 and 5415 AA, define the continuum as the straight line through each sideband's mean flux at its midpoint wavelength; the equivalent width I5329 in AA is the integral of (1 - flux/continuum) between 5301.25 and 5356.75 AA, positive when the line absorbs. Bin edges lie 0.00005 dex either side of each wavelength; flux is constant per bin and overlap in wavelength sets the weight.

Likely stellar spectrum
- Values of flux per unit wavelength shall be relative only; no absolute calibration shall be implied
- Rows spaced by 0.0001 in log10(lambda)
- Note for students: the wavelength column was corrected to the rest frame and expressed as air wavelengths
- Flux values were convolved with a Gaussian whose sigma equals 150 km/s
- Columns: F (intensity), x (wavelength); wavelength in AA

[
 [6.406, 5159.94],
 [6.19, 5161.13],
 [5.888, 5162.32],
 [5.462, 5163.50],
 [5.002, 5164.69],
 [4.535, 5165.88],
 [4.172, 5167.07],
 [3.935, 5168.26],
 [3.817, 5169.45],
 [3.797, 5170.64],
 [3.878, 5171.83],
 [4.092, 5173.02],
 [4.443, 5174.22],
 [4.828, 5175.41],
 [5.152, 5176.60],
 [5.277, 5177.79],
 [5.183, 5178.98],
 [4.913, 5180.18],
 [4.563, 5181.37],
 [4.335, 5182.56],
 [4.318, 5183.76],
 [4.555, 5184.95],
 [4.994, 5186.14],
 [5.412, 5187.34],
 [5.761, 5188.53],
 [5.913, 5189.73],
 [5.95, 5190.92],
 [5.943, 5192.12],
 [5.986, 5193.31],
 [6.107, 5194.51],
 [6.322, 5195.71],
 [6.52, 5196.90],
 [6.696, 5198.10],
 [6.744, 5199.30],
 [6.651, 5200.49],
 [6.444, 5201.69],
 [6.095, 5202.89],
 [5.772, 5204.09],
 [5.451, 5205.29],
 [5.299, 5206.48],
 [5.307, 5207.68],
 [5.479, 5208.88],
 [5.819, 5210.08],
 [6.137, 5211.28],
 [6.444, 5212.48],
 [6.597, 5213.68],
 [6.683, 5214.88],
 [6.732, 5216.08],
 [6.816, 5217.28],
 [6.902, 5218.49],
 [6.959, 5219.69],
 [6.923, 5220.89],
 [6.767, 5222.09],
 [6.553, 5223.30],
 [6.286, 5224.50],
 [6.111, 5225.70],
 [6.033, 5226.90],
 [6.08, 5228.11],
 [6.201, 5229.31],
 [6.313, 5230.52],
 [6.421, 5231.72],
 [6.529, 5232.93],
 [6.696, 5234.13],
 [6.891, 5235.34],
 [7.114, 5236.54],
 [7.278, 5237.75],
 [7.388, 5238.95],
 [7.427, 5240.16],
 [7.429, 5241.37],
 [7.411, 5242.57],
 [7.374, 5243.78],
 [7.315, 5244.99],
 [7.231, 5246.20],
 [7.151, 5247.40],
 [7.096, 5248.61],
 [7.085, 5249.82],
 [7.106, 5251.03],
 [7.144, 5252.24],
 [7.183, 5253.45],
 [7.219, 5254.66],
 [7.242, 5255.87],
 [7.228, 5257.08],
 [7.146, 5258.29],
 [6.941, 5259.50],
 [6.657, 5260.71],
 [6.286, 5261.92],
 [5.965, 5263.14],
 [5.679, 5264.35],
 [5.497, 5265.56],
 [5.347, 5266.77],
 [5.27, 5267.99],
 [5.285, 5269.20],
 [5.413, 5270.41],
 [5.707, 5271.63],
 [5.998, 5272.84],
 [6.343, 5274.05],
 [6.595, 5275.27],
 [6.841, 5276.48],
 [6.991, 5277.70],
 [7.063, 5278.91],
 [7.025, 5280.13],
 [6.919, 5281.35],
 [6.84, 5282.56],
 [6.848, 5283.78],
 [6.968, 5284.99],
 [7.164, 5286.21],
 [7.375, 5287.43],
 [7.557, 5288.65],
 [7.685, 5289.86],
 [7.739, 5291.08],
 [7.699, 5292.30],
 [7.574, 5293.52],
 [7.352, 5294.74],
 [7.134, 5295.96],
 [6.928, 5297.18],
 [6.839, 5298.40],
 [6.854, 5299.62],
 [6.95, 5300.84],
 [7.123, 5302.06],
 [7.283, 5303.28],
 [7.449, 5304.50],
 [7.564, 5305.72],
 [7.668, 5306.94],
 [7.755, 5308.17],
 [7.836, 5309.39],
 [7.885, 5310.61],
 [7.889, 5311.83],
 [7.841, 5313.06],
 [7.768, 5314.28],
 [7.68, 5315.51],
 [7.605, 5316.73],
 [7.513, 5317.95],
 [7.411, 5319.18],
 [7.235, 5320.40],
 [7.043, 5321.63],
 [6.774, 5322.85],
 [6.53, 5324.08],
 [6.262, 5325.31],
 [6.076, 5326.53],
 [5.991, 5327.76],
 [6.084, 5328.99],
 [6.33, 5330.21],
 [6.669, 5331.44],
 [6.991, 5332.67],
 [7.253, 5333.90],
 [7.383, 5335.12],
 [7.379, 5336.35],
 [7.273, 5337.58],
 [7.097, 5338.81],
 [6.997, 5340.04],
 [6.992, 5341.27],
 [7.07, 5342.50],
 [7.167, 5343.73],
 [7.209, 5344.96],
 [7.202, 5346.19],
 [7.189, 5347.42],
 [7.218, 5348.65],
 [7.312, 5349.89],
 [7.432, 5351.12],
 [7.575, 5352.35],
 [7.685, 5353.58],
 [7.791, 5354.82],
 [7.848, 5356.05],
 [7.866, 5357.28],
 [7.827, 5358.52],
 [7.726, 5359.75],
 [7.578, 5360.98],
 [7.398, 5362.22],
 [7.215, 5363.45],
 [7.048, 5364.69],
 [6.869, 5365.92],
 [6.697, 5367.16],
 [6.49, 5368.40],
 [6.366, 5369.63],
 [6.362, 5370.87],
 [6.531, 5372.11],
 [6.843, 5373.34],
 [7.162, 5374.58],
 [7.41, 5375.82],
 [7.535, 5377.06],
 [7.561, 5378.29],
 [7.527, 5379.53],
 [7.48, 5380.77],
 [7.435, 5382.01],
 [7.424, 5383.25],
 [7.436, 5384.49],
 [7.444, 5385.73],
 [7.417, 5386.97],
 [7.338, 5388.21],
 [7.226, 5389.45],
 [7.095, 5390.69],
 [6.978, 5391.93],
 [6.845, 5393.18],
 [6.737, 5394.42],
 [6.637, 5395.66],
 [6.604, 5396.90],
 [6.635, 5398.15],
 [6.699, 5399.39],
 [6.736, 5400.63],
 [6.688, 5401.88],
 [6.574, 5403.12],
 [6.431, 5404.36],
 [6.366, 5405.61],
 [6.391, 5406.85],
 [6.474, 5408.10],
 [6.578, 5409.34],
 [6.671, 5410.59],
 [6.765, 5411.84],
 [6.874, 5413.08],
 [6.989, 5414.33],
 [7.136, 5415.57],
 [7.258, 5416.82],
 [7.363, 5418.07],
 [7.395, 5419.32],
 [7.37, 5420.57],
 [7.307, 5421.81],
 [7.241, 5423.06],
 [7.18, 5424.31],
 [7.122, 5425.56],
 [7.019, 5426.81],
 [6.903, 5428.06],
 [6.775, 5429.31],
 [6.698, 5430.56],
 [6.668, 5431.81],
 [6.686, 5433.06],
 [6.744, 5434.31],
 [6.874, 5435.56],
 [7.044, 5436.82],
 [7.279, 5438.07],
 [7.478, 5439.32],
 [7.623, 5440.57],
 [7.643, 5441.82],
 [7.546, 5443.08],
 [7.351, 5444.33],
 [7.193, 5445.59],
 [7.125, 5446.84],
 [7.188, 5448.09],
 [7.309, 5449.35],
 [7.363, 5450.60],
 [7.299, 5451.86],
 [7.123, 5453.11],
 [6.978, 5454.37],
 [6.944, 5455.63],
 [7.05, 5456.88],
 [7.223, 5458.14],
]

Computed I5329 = -2.6 AA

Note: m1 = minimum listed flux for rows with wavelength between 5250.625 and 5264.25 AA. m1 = 5.965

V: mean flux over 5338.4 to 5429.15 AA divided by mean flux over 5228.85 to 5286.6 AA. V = 1.06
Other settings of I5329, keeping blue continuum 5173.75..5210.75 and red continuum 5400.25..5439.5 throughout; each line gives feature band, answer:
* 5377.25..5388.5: -1.30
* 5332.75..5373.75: -4.40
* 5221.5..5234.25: -1.28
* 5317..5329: -0.79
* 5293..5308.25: -2.57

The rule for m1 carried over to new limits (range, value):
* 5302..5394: 5.991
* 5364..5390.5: 6.362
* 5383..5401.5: 6.604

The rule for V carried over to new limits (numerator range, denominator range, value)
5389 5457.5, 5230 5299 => 1.02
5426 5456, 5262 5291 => 1.10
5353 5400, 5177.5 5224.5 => 1.21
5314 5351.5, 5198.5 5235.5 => 1.11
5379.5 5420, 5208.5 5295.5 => 1.03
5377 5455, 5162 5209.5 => 1.34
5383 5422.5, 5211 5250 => 1.02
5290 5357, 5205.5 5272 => 1.10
